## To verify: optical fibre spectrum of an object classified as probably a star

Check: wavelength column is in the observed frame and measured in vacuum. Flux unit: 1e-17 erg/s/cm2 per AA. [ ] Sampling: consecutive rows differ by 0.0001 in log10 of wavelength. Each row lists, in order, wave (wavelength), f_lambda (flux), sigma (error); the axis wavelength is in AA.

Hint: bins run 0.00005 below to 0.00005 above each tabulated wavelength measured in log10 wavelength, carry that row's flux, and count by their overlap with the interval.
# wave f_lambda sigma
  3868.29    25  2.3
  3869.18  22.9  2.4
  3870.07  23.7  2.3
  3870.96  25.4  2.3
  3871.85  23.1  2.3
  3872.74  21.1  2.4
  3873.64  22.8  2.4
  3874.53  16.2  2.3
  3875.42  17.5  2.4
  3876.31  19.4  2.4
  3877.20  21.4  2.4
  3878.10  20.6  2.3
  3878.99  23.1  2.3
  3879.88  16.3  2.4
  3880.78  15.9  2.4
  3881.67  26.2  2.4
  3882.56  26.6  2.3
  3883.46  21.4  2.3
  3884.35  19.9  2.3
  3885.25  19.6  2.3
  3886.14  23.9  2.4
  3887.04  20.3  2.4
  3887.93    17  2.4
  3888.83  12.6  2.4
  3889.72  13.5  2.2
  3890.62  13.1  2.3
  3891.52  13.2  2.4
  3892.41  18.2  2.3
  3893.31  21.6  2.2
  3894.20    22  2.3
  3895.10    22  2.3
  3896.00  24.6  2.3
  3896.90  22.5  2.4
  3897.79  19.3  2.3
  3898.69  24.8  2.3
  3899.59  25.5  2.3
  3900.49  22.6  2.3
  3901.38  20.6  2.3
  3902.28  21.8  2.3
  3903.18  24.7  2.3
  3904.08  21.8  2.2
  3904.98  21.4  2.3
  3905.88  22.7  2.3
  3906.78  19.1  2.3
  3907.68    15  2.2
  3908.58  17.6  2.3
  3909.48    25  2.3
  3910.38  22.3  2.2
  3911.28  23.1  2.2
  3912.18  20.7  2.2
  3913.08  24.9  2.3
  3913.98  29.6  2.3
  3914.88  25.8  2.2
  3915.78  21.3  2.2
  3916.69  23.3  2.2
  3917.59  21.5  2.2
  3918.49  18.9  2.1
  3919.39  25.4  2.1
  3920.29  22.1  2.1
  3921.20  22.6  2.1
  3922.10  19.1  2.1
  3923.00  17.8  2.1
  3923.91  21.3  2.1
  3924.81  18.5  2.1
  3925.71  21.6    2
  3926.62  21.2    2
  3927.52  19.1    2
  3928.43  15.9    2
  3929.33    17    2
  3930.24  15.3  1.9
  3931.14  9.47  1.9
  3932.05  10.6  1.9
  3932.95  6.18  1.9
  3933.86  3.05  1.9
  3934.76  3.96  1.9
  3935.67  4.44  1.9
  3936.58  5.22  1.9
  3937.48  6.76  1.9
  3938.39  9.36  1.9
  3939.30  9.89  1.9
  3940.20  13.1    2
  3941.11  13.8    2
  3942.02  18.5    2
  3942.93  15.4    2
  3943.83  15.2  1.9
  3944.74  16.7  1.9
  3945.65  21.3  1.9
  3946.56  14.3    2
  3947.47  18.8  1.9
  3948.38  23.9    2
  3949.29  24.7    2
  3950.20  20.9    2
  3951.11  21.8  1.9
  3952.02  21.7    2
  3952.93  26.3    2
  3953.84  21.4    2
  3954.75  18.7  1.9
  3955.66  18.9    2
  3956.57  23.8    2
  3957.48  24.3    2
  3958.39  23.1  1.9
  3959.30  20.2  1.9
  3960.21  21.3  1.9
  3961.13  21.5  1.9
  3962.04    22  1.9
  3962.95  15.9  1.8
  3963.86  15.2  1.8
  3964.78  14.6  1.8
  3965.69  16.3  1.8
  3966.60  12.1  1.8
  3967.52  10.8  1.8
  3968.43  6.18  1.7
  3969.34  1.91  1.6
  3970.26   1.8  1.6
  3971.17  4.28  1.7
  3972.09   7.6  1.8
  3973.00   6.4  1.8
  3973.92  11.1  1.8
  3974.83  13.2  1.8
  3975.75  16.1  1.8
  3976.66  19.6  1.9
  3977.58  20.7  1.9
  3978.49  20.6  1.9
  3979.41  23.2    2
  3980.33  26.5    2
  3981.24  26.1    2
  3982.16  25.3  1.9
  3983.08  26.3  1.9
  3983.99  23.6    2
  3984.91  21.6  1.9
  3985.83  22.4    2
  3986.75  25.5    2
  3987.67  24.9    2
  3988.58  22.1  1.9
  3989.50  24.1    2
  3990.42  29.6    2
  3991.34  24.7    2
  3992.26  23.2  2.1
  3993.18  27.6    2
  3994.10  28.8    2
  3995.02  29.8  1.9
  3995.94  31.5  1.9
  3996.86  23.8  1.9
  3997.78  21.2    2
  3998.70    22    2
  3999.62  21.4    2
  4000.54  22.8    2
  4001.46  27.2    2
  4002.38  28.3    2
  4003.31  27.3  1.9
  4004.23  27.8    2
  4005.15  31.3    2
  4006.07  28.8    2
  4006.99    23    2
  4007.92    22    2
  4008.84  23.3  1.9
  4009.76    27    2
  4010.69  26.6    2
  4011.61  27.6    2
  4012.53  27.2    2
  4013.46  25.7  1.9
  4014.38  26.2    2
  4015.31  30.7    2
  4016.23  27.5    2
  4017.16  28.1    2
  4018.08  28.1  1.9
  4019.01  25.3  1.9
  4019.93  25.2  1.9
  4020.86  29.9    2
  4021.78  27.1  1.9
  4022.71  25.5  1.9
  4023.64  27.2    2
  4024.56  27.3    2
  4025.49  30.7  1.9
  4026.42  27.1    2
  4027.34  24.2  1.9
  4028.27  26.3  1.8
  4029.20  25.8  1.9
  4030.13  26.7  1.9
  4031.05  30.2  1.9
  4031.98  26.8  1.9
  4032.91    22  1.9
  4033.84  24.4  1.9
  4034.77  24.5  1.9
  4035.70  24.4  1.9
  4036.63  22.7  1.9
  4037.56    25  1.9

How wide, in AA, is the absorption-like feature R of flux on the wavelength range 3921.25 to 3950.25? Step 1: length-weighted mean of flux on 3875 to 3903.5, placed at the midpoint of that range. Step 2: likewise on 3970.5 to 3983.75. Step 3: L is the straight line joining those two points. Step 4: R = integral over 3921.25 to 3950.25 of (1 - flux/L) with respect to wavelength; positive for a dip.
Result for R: 6.2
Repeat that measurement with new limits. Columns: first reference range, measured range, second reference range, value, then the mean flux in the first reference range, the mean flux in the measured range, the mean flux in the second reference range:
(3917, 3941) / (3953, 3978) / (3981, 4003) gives 6.2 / 14.6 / 15.3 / 25.2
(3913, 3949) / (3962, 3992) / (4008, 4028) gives 6.3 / 16.5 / 17.6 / 26.9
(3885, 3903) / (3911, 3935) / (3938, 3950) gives -0.5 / 20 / 18.6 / 16.7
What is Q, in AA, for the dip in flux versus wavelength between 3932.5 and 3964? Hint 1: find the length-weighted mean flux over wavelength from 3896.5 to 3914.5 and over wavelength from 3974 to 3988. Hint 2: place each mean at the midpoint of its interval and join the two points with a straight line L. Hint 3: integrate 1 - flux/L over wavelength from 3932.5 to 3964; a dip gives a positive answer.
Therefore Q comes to 7.8 AA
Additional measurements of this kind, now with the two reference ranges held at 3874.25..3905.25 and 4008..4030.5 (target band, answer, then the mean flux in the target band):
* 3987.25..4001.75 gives 0.18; 25.3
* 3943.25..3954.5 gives 1.37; 20.5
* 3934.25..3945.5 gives 5.72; 11.3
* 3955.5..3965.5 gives 1.62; 20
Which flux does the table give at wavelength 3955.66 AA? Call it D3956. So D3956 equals 18.9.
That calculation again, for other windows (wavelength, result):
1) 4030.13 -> 26.7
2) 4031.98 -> 26.8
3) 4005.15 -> 31.3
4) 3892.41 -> 18.2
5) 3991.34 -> 24.7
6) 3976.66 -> 19.6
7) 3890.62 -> 13.1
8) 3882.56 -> 26.6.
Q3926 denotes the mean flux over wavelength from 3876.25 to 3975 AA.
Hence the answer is 17.9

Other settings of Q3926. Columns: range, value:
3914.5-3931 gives 20.2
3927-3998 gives 17.8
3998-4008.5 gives 25.5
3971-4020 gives 23.9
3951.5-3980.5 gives 16.4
